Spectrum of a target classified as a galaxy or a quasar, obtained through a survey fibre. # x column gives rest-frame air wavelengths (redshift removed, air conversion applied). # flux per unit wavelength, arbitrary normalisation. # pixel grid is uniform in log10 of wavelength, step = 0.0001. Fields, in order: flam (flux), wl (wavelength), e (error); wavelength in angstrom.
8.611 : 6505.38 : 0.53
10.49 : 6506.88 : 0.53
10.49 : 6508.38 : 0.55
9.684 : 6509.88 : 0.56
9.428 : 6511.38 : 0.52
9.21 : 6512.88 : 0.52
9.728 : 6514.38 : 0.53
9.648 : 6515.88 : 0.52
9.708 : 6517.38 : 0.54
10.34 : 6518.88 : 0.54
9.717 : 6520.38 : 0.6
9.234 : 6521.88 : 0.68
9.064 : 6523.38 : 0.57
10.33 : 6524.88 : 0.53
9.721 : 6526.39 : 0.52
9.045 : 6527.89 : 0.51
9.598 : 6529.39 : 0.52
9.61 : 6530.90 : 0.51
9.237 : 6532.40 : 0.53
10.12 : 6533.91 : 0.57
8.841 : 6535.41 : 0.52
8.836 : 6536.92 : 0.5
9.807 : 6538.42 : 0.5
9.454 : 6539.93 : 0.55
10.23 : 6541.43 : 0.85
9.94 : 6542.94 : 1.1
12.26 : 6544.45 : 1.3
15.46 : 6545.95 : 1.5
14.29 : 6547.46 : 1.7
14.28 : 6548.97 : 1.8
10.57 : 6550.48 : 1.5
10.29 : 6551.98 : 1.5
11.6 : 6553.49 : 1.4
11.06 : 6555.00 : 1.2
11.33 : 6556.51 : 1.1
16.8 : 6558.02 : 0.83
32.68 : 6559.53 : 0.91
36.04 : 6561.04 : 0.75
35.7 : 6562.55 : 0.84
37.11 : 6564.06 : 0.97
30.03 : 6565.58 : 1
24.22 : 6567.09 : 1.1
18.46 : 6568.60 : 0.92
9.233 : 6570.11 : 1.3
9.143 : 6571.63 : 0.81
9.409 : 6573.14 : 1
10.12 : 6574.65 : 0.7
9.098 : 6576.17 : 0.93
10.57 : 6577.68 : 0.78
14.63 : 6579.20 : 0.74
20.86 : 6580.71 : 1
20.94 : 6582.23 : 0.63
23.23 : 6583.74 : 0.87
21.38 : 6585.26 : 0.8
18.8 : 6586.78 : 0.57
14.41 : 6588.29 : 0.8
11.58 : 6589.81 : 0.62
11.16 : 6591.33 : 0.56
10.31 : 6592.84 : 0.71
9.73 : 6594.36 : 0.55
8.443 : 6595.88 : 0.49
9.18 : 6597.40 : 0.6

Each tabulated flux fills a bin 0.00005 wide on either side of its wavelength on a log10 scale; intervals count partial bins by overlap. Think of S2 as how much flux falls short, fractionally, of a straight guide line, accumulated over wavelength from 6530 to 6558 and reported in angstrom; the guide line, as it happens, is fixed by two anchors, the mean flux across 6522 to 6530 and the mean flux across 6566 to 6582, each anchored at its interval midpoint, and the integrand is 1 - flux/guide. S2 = 0.5 angstrom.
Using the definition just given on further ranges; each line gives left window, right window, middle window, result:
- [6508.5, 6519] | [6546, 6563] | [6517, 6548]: 7.5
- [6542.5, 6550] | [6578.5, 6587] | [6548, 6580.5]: -2.7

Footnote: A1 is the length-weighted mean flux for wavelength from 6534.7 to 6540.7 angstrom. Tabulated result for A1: 9.24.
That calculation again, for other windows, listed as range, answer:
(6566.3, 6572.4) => 15.3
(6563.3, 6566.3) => 33.5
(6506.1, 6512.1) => 10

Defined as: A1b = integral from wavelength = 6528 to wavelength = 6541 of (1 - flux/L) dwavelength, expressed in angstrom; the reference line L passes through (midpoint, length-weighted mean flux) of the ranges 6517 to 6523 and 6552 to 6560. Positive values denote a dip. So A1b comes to 2.8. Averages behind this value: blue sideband 9.72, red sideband 15.5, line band 9.44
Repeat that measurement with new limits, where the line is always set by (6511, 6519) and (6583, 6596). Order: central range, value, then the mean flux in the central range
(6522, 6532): 0.9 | 9.53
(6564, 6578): -2.8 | 15.9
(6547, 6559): -0.7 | 12.9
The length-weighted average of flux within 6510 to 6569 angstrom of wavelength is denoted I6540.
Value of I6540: 14.1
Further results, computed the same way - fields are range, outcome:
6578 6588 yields 19.3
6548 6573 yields 19.6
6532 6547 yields 10.5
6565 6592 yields 15.9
